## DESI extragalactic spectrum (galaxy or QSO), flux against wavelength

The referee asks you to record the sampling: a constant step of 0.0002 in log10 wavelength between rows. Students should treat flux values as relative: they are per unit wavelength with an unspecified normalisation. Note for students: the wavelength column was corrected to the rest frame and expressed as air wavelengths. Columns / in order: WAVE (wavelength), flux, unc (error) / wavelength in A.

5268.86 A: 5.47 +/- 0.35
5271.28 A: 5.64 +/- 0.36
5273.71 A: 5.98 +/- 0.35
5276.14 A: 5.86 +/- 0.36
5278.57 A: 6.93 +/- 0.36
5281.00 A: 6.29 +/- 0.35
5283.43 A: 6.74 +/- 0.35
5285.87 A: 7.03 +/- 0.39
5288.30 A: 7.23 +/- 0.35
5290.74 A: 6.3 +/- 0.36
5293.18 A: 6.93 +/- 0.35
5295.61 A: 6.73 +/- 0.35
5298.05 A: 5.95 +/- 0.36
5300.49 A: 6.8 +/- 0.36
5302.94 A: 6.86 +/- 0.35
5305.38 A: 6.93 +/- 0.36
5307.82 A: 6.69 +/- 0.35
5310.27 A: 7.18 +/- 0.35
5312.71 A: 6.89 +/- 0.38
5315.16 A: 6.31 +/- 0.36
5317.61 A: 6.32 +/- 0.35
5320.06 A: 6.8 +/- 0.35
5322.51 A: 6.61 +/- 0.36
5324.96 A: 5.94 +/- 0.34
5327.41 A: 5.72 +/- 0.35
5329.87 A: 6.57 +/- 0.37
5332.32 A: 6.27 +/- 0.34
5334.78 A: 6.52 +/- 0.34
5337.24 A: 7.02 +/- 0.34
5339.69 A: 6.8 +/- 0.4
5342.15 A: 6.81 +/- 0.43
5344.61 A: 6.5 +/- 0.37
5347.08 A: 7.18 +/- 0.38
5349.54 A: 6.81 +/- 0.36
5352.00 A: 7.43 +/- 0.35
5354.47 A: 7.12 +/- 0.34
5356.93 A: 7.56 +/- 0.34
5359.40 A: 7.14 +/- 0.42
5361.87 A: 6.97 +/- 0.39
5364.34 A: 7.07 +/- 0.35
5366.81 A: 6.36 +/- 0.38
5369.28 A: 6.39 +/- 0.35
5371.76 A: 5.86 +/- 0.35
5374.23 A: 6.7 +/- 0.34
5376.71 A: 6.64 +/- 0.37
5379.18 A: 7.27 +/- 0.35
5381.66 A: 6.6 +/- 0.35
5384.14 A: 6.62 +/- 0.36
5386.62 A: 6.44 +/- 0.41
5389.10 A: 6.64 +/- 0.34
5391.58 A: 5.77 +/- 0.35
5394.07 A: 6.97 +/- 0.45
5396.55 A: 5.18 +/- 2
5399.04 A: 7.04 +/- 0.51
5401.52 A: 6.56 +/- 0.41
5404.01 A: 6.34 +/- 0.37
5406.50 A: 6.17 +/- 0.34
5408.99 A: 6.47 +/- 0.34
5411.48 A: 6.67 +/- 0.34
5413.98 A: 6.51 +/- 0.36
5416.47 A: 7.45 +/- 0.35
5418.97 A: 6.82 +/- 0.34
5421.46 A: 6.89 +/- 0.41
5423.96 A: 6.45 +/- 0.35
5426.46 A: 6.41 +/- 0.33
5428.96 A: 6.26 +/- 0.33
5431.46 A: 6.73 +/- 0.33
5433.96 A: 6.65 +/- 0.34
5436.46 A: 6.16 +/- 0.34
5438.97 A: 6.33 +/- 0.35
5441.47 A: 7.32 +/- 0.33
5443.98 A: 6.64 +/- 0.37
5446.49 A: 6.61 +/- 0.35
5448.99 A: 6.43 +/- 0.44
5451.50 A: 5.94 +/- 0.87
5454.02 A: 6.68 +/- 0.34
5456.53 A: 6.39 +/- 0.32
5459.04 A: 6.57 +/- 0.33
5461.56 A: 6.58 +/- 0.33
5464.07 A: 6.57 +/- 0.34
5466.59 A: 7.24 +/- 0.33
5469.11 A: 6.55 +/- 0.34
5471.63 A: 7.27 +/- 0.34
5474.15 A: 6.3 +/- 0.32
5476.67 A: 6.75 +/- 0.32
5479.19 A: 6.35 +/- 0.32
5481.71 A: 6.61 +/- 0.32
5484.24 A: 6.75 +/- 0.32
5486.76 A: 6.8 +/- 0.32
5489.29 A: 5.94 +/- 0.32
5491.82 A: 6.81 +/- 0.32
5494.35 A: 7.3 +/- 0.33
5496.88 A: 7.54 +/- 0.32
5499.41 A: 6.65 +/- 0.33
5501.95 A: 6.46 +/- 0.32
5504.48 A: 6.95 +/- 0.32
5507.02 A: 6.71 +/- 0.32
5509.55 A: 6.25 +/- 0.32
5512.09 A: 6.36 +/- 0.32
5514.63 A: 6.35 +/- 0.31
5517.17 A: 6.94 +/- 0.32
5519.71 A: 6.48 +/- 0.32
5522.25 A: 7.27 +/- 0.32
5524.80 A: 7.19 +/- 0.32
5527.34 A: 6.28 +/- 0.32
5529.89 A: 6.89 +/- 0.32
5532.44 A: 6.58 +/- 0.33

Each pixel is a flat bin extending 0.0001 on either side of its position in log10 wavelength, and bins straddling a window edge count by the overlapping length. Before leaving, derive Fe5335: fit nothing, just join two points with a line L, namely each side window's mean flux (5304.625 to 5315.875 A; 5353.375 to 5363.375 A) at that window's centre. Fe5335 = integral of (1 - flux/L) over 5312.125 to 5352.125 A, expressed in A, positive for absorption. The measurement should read 2.3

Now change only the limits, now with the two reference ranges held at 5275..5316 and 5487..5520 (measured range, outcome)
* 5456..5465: 0.2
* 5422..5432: 0.3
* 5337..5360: -1.2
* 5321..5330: 0.7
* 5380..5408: 1.2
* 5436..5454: 0.4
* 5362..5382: 0.2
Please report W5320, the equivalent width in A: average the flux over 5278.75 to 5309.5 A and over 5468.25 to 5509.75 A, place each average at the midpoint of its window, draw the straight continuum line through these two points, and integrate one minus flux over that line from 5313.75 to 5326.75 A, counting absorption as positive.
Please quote 0.7 A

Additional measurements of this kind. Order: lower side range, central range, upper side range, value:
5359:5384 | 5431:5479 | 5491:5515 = 0.8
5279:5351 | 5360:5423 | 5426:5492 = 0.3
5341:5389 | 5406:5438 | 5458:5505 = 0.8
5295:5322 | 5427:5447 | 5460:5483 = 0.3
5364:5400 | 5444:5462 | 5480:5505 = 0.5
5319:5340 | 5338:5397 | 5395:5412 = -3.0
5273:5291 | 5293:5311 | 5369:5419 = -0.5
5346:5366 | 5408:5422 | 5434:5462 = -0.1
